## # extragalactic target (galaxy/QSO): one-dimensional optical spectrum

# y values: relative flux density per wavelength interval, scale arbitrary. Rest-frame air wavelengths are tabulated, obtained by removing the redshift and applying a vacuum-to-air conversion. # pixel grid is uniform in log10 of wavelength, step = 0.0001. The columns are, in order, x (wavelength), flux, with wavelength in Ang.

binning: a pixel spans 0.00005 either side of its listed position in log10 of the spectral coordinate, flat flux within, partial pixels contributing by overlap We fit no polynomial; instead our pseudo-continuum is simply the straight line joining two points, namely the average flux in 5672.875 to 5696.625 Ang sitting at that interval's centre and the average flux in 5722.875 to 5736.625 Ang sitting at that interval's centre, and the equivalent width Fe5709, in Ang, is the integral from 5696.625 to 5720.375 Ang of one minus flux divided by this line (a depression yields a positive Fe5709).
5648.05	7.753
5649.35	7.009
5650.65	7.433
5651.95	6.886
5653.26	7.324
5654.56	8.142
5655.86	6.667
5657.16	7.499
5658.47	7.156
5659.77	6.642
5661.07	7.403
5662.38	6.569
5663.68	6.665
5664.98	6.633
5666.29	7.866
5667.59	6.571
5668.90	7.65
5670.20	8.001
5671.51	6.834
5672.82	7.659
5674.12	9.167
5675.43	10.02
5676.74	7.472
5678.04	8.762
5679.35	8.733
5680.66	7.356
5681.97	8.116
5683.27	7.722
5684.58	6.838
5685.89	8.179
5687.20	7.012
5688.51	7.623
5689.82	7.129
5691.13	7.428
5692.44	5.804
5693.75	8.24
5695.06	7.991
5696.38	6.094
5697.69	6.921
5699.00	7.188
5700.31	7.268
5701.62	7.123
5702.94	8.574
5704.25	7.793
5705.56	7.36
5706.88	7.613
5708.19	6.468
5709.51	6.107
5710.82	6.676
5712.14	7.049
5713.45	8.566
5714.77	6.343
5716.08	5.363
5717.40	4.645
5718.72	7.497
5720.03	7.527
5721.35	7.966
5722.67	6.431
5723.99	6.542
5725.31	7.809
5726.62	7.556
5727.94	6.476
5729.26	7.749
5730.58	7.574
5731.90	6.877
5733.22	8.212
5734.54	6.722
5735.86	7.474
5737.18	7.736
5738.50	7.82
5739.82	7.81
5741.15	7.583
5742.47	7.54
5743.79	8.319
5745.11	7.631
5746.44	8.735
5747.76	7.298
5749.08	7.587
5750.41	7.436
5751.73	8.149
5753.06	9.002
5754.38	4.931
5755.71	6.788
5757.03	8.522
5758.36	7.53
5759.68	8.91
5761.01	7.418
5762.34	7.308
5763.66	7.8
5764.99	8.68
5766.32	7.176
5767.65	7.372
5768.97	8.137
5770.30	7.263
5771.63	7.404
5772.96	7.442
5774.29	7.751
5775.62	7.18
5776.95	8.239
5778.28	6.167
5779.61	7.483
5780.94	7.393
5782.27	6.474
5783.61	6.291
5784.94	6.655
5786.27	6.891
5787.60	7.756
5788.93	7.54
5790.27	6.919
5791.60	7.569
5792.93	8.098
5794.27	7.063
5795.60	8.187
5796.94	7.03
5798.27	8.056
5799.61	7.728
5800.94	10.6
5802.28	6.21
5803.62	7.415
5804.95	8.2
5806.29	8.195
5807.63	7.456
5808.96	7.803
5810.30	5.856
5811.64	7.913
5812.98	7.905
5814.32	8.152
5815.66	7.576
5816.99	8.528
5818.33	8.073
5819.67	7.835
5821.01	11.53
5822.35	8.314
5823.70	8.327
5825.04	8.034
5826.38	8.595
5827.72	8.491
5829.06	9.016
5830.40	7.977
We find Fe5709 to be 1.7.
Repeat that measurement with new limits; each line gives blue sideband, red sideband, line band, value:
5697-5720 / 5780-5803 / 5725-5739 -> -0.64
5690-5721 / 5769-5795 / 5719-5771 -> -3.04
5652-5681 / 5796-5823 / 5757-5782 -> 0.93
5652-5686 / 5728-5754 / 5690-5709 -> 0.91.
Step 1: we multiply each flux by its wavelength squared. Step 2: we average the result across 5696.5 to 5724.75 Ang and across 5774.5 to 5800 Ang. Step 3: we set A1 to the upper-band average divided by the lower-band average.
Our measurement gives 1.07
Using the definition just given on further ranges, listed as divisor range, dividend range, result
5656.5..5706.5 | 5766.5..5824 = 1.06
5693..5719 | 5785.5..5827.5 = 1.17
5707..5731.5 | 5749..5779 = 1.11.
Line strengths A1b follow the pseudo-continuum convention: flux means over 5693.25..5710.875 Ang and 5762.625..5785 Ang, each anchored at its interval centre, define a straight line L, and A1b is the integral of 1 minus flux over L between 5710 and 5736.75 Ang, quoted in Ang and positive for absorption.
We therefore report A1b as 0.9 Ang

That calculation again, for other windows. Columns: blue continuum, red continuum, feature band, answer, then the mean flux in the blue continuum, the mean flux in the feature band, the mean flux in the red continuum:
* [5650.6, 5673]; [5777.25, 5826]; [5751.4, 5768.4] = -0.2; 7.18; 7.65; 7.71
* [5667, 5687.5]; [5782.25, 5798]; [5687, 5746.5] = 3.3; 7.9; 7.25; 7.26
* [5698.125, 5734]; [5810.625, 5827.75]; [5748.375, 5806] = 2.3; 7.12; 7.53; 8.35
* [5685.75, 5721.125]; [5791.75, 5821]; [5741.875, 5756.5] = -0.3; 7.09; 7.59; 7.88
